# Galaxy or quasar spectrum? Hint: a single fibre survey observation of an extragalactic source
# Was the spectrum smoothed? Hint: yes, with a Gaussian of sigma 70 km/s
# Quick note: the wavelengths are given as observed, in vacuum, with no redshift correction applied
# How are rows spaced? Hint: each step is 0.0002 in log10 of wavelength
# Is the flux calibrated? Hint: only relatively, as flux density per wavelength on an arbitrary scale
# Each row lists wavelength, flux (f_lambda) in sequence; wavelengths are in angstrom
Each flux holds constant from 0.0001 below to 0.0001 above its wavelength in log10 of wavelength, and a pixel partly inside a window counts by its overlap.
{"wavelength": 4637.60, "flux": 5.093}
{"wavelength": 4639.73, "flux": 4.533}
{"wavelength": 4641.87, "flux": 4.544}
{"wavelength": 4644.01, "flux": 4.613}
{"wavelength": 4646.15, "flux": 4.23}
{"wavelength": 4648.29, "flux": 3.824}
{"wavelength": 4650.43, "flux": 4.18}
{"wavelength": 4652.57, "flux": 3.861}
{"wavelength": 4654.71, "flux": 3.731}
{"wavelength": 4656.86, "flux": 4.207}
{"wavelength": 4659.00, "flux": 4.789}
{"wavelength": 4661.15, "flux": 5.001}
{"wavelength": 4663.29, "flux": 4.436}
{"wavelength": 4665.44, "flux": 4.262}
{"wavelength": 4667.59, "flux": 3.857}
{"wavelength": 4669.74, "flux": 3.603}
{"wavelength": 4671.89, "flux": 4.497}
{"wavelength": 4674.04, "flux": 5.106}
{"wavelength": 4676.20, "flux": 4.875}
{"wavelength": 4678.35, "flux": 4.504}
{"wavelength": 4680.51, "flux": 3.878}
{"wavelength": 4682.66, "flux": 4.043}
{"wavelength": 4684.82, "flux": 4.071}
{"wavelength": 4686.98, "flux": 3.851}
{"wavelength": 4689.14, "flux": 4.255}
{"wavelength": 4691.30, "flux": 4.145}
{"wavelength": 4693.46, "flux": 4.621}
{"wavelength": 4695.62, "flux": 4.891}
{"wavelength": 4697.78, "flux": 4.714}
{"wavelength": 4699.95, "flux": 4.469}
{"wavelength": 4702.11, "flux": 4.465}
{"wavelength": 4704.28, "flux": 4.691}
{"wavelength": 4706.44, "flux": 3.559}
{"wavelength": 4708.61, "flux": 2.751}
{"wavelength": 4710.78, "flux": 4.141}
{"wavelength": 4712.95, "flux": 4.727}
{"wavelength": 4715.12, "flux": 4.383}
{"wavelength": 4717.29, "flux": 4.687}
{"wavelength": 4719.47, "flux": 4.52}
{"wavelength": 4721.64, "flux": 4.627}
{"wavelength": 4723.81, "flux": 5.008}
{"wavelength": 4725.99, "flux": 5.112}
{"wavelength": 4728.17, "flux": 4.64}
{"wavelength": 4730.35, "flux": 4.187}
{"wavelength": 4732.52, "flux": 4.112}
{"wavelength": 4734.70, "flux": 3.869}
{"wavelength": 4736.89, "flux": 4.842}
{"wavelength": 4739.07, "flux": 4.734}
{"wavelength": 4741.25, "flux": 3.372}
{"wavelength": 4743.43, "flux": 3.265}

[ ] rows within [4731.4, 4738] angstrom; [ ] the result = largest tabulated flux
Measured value 4.842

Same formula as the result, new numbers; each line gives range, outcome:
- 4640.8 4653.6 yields 4.613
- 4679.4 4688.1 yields 4.071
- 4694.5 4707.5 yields 4.891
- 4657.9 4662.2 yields 5.001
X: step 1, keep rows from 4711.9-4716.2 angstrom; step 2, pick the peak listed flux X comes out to 4.727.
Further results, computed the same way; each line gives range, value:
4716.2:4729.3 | 5.112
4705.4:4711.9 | 4.141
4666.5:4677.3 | 5.106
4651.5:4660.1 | 4.789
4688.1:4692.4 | 4.255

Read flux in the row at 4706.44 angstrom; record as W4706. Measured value 3.559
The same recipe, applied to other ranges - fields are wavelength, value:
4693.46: 4.621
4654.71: 3.731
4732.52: 4.112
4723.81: 5.008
